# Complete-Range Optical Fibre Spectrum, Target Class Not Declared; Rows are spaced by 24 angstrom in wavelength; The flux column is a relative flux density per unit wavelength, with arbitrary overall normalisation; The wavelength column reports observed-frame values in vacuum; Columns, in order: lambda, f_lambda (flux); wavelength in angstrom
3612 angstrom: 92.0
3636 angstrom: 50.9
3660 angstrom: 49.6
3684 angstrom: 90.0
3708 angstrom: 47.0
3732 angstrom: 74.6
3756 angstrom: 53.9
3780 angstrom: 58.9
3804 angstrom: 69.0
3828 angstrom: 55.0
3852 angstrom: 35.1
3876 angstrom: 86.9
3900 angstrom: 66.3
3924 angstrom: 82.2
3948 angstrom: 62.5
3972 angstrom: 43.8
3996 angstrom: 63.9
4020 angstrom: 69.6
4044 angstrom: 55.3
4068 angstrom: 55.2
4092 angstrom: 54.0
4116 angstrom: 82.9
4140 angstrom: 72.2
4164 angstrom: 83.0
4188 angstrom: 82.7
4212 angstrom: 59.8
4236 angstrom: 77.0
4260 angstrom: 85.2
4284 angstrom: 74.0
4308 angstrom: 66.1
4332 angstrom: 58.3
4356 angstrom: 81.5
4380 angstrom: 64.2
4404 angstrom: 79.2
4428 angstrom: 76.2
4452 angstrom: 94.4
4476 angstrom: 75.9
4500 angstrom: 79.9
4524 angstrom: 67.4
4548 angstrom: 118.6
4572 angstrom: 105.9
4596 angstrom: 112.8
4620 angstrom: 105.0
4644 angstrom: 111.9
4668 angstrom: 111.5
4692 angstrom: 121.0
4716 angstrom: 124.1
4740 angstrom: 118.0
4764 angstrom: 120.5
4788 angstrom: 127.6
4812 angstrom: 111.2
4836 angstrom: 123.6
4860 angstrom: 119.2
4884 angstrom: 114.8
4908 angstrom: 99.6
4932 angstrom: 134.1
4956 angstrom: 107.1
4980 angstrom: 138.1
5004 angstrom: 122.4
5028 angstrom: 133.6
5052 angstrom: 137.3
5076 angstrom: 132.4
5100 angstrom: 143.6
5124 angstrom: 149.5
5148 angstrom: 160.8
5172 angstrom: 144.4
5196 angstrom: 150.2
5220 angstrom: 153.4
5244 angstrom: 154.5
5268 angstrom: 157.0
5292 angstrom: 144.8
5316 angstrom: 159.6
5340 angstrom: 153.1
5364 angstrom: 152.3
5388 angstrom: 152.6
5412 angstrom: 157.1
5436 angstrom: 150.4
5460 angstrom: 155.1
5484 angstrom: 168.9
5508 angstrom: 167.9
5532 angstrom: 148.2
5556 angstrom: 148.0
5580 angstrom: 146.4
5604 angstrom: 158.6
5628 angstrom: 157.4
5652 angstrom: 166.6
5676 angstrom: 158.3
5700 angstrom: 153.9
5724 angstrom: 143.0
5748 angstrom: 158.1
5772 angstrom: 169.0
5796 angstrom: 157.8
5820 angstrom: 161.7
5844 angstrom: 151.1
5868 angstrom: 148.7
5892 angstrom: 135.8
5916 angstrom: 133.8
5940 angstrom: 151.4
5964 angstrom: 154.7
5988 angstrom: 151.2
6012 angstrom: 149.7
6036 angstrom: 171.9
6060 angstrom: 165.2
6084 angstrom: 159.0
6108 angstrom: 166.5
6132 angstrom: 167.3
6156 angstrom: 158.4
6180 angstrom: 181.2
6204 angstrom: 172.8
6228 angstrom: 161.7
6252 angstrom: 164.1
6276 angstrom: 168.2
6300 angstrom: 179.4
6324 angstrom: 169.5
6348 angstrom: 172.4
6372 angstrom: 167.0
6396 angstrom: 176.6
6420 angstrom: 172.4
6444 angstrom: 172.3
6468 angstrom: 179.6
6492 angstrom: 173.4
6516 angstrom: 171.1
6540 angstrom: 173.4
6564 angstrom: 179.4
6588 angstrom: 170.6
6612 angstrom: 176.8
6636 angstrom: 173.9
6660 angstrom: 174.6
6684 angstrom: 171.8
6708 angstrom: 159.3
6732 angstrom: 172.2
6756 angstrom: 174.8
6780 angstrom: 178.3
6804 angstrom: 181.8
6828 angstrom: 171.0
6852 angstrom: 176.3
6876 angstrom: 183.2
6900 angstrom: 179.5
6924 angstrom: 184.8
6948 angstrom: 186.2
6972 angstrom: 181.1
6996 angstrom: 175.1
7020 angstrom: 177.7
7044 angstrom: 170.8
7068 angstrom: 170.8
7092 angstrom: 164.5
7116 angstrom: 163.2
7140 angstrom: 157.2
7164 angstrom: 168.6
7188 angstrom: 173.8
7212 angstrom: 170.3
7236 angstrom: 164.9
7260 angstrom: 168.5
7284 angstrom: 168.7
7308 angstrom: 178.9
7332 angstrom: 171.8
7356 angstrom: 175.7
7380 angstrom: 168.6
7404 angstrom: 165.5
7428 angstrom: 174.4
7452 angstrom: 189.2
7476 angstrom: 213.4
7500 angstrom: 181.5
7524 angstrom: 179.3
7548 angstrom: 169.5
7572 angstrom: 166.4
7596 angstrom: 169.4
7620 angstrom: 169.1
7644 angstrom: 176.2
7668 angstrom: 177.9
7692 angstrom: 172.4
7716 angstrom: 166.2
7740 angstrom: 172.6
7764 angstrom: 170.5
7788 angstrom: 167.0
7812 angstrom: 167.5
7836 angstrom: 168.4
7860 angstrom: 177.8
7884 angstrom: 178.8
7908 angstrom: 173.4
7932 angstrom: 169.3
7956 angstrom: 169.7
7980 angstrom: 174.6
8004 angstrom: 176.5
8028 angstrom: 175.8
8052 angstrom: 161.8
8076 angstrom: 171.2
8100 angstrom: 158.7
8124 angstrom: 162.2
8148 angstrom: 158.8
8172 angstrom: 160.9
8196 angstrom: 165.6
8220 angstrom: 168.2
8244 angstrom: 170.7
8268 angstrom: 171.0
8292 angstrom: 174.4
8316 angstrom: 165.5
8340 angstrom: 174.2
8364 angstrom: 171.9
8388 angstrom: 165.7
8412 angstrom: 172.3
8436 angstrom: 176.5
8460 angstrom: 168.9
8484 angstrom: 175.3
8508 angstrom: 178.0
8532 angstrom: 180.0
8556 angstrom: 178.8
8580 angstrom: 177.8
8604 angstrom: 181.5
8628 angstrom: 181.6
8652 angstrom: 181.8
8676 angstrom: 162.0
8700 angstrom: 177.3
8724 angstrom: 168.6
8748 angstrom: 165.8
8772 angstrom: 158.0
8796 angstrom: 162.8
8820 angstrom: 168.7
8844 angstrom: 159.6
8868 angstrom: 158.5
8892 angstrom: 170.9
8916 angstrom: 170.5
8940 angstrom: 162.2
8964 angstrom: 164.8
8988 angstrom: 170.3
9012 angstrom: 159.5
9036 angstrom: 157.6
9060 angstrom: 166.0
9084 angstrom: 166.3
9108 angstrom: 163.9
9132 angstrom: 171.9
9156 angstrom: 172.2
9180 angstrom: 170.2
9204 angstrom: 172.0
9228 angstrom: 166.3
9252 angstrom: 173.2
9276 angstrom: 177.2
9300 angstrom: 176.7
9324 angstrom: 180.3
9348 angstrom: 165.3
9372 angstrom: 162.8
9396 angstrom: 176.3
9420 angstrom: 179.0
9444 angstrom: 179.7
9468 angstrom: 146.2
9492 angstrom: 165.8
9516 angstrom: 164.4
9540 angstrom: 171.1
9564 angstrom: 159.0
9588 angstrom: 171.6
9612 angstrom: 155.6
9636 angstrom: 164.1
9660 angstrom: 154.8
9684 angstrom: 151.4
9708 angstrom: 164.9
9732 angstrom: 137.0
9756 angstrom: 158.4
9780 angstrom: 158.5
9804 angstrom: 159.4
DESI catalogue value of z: 0.140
